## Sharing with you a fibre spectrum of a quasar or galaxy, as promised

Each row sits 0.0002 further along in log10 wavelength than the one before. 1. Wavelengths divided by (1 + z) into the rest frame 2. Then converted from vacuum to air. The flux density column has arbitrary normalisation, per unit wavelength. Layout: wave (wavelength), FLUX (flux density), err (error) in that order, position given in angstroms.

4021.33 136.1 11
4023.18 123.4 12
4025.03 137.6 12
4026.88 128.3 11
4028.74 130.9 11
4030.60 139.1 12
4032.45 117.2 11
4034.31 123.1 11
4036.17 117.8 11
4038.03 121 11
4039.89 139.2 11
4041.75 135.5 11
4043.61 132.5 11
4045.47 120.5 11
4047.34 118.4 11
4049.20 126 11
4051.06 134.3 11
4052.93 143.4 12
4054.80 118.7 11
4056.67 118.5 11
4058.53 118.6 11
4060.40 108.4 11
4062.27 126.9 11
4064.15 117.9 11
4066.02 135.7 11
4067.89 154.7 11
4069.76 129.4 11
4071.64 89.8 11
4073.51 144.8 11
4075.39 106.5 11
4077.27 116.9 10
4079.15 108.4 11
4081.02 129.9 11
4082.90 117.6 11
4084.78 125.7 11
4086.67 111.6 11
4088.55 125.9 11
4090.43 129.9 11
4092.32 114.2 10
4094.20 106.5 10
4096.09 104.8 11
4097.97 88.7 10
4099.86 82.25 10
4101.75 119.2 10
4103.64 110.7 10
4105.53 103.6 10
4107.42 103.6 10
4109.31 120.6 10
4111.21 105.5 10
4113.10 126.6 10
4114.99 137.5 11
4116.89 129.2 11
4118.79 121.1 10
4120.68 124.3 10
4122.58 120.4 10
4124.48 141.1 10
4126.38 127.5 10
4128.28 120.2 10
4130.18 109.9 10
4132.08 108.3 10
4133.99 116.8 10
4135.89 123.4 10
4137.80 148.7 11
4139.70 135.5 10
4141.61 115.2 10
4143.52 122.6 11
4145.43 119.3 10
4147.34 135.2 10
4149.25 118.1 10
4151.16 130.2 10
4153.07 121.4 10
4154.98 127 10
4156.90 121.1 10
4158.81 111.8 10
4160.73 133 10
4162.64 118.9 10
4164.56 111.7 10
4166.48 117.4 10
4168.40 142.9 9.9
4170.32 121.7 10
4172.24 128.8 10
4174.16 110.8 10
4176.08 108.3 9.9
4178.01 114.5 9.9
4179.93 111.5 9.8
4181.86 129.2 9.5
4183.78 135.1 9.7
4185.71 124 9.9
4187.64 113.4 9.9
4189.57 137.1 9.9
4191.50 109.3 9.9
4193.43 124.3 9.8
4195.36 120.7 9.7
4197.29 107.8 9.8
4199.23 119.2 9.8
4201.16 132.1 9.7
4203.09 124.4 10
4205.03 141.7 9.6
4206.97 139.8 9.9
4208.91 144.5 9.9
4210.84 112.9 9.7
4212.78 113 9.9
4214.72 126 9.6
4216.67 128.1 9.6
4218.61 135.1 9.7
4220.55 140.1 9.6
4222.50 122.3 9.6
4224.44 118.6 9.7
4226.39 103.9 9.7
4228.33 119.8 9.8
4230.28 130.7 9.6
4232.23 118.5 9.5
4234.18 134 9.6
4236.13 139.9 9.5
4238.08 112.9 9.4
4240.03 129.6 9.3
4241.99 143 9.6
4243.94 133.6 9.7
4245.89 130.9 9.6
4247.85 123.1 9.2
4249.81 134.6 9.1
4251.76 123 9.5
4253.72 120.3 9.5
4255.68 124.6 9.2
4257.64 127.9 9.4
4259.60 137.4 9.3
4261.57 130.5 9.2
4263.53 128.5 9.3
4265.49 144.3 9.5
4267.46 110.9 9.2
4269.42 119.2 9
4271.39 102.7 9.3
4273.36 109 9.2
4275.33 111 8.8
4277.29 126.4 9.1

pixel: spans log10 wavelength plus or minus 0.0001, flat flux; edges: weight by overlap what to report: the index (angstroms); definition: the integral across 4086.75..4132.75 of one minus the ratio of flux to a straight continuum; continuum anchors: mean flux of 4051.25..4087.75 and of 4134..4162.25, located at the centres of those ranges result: 3.0 angstroms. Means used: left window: 123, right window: 125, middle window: 116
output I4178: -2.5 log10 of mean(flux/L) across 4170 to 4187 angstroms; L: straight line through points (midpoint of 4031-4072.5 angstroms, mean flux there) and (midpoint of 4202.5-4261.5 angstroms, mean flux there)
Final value 0.06 mag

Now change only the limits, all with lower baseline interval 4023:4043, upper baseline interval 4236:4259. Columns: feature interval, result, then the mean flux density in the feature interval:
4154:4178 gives 0.067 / 121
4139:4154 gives 0.035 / 124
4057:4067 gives 0.062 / 122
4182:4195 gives 0.038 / 124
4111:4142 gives 0.032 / 125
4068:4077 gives 0.067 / 121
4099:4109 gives 0.219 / 105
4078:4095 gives 0.085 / 119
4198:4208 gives -0.020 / 131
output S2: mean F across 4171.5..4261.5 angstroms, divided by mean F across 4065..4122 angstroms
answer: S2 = 1.07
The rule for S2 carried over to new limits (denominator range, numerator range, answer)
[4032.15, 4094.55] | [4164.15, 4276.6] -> 1.01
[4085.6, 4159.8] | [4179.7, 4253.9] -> 1.06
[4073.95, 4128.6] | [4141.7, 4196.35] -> 1.04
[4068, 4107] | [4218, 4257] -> 1.11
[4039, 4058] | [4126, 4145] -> 0.95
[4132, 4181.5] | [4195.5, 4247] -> 1.04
